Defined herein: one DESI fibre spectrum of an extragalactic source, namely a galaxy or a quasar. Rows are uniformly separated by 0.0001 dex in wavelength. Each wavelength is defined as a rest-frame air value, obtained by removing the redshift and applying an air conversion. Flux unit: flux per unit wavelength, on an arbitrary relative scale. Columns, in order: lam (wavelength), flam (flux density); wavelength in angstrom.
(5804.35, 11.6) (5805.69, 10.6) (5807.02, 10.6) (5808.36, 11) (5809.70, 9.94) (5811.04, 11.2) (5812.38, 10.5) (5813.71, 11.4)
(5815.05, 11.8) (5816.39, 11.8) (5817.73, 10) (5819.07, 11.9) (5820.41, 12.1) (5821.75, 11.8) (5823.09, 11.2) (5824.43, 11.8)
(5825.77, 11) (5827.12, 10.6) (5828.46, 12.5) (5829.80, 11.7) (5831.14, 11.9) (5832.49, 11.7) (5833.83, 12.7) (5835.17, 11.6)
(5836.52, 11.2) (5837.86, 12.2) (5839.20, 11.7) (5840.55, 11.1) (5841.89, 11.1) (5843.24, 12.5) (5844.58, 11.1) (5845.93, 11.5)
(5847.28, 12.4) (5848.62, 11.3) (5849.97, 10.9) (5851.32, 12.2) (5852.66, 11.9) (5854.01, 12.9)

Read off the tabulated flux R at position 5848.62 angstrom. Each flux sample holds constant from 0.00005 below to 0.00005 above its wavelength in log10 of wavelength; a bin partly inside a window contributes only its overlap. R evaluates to 11.3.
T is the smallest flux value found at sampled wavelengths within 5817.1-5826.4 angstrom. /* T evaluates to 10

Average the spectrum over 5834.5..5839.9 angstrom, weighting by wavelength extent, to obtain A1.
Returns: 11.7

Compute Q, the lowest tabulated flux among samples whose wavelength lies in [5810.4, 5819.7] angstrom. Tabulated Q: 10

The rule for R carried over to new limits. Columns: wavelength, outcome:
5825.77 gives 11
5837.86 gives 12.2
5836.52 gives 11.2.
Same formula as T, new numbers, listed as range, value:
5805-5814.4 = 9.94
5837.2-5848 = 11.1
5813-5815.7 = 11.4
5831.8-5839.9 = 11.2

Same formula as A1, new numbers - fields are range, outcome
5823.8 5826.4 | 11.4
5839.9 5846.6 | 11.5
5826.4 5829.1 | 11.5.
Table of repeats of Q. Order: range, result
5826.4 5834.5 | 10.6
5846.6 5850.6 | 10.9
